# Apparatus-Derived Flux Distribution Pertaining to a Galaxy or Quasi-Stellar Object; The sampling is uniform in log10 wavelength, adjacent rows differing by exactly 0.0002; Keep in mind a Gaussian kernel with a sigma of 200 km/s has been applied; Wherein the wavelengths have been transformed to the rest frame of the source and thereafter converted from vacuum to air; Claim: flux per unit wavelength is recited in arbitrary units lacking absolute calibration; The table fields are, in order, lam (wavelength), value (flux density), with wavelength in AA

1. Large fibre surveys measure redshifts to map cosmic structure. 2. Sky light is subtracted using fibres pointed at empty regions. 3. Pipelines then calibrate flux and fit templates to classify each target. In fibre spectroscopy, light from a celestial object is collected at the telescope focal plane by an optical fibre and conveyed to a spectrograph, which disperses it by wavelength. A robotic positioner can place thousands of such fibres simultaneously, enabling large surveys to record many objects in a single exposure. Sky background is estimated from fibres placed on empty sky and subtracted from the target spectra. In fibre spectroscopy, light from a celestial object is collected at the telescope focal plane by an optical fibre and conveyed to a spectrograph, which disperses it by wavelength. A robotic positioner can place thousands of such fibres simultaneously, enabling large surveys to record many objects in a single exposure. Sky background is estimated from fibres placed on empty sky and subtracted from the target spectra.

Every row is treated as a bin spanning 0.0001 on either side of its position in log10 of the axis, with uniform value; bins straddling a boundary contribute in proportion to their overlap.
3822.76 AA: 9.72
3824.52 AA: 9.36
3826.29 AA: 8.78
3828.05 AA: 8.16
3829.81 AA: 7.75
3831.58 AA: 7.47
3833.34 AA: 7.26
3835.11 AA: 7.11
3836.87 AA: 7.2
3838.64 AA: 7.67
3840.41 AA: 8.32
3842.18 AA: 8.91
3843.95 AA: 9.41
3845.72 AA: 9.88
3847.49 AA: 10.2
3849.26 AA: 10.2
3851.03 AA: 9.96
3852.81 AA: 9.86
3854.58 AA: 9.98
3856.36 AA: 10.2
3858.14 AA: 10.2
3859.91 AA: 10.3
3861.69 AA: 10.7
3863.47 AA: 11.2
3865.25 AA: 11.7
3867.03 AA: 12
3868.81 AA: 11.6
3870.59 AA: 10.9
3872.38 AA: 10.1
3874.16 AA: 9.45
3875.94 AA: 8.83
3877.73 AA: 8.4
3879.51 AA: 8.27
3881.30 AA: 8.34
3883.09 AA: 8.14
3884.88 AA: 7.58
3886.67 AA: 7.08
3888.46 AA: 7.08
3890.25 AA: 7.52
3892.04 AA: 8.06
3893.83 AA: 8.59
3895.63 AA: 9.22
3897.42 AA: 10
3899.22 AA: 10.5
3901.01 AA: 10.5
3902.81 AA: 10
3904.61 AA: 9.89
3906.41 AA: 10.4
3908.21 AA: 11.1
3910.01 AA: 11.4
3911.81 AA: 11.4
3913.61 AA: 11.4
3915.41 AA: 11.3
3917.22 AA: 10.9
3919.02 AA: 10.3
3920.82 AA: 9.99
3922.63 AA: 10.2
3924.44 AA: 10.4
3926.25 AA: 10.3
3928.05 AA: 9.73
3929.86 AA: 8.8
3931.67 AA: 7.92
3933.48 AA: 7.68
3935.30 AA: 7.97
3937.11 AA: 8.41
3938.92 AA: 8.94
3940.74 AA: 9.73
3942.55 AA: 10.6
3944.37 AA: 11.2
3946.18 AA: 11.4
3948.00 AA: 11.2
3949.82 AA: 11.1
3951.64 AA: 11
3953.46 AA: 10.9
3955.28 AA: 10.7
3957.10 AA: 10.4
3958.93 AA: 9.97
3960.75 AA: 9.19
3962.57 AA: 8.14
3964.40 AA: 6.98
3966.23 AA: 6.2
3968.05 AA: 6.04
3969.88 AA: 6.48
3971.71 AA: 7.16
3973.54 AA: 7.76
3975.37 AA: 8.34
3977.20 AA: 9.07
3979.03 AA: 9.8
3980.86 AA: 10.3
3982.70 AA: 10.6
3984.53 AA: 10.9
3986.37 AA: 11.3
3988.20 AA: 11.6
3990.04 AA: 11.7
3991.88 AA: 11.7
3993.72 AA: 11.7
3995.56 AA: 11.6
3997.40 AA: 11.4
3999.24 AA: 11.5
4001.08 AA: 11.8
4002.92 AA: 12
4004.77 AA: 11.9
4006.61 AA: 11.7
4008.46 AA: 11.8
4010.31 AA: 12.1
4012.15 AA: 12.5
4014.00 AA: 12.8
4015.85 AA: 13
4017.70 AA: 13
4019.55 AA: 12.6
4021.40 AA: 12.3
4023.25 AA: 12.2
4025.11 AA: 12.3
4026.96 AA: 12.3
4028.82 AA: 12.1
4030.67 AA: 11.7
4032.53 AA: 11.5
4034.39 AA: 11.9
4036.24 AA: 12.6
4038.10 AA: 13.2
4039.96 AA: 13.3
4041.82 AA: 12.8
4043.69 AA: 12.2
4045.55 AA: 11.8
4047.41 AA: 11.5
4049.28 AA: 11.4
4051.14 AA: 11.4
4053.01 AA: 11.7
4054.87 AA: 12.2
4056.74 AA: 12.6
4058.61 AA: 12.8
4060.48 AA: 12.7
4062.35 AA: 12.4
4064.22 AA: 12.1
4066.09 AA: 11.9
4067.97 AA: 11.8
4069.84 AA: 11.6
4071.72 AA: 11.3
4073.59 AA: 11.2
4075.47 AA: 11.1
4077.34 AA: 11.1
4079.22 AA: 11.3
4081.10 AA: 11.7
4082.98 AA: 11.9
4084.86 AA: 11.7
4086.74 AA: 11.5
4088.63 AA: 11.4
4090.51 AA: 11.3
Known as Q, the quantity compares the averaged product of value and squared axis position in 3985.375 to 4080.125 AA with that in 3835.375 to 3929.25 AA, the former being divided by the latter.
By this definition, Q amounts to 1.3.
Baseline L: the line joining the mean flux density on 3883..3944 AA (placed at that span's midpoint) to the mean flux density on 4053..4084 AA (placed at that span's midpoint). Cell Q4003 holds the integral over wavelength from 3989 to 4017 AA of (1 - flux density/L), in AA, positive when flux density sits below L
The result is -2.8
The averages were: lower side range 9.53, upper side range 11.9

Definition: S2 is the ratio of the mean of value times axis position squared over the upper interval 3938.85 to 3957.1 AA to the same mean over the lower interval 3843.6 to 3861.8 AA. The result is 1.1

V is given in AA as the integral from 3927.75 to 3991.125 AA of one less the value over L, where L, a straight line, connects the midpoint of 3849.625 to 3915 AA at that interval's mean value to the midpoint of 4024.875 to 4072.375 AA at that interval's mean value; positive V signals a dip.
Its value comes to 8.5 AA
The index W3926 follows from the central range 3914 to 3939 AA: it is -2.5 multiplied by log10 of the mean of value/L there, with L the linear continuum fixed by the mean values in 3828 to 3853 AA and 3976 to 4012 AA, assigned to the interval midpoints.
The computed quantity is 0.06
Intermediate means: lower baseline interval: 8.61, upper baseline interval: 11.3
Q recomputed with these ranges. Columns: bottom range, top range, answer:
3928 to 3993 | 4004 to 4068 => 1.34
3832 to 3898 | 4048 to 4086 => 1.42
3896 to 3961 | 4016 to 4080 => 1.26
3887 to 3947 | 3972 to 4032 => 1.22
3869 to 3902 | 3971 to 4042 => 1.38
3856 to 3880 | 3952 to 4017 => 1.07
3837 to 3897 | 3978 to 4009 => 1.29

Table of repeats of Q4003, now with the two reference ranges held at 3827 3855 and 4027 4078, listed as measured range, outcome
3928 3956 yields 1.2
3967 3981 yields 3.6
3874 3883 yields 0.7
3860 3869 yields -2.2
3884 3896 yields 2.1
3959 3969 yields 2.9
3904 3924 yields -1.9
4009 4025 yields -1.5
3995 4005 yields -0.5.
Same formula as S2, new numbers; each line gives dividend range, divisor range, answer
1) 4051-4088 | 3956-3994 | 1.33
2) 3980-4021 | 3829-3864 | 1.39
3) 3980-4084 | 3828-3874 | 1.36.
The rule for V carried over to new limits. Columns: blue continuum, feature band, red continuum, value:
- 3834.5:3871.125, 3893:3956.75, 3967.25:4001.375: -1.2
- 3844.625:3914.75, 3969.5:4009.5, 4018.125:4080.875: 2.3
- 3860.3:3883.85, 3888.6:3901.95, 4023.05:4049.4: 1.6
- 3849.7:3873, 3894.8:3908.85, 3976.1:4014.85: 0.9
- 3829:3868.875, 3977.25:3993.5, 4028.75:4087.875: 0.2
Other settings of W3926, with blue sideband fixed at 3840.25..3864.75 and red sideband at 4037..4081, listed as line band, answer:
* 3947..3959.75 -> 0.02 mag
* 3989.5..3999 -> -0.02 mag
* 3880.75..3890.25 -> 0.33 mag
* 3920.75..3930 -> 0.08 mag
